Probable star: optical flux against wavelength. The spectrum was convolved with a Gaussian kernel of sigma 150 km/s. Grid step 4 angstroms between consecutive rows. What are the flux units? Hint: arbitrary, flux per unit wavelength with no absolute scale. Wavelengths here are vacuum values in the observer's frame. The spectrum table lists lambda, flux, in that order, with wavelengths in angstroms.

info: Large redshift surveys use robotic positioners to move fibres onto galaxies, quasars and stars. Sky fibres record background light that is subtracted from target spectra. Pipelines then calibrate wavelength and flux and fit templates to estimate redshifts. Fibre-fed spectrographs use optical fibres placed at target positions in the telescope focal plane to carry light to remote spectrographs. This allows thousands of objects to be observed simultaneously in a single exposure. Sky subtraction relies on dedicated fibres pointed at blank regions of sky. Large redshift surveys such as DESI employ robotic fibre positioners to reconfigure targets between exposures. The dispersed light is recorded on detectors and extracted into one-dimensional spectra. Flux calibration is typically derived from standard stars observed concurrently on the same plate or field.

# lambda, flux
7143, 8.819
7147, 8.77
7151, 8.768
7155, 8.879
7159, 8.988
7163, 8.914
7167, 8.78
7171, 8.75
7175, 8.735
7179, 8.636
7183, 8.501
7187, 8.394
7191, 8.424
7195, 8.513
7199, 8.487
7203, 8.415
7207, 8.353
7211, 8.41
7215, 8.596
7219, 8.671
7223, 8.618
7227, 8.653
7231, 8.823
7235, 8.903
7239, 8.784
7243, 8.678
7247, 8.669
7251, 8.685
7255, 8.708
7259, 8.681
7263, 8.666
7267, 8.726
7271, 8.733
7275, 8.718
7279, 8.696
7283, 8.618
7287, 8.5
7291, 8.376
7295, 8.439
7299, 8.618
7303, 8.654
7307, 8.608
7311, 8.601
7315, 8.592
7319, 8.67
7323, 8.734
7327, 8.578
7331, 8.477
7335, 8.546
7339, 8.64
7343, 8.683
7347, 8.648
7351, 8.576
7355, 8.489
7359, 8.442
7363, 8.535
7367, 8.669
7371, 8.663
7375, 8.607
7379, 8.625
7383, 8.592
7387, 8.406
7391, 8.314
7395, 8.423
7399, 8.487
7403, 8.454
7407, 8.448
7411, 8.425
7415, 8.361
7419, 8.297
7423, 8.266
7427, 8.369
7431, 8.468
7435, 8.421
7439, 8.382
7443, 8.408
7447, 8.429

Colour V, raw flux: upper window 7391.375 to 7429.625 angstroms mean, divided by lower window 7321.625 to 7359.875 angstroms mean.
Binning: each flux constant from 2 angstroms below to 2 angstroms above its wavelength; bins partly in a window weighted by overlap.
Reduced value 1.0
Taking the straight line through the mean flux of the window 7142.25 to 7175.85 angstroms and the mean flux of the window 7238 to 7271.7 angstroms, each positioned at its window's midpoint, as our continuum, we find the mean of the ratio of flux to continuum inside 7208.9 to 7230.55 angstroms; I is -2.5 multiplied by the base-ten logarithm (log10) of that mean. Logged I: 0.018 mag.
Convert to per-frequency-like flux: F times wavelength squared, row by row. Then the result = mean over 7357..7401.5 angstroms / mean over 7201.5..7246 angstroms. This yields 1.0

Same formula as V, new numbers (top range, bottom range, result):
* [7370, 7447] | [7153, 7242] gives 0.98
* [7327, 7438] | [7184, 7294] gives 0.99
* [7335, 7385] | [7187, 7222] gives 1.01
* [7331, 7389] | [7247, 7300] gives 0.99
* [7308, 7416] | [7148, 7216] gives 0.99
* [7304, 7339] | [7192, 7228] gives 1.01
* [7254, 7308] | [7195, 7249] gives 1.00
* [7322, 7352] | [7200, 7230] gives 1.01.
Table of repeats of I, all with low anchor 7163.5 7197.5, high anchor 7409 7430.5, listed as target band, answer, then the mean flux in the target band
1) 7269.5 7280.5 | -0.03 mag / 8.72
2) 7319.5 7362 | -0.02 mag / 8.58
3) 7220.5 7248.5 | -0.02 mag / 8.73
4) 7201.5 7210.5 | 0.02 mag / 8.39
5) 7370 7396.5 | -0.02 mag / 8.51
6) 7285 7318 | -0.01 mag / 8.55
